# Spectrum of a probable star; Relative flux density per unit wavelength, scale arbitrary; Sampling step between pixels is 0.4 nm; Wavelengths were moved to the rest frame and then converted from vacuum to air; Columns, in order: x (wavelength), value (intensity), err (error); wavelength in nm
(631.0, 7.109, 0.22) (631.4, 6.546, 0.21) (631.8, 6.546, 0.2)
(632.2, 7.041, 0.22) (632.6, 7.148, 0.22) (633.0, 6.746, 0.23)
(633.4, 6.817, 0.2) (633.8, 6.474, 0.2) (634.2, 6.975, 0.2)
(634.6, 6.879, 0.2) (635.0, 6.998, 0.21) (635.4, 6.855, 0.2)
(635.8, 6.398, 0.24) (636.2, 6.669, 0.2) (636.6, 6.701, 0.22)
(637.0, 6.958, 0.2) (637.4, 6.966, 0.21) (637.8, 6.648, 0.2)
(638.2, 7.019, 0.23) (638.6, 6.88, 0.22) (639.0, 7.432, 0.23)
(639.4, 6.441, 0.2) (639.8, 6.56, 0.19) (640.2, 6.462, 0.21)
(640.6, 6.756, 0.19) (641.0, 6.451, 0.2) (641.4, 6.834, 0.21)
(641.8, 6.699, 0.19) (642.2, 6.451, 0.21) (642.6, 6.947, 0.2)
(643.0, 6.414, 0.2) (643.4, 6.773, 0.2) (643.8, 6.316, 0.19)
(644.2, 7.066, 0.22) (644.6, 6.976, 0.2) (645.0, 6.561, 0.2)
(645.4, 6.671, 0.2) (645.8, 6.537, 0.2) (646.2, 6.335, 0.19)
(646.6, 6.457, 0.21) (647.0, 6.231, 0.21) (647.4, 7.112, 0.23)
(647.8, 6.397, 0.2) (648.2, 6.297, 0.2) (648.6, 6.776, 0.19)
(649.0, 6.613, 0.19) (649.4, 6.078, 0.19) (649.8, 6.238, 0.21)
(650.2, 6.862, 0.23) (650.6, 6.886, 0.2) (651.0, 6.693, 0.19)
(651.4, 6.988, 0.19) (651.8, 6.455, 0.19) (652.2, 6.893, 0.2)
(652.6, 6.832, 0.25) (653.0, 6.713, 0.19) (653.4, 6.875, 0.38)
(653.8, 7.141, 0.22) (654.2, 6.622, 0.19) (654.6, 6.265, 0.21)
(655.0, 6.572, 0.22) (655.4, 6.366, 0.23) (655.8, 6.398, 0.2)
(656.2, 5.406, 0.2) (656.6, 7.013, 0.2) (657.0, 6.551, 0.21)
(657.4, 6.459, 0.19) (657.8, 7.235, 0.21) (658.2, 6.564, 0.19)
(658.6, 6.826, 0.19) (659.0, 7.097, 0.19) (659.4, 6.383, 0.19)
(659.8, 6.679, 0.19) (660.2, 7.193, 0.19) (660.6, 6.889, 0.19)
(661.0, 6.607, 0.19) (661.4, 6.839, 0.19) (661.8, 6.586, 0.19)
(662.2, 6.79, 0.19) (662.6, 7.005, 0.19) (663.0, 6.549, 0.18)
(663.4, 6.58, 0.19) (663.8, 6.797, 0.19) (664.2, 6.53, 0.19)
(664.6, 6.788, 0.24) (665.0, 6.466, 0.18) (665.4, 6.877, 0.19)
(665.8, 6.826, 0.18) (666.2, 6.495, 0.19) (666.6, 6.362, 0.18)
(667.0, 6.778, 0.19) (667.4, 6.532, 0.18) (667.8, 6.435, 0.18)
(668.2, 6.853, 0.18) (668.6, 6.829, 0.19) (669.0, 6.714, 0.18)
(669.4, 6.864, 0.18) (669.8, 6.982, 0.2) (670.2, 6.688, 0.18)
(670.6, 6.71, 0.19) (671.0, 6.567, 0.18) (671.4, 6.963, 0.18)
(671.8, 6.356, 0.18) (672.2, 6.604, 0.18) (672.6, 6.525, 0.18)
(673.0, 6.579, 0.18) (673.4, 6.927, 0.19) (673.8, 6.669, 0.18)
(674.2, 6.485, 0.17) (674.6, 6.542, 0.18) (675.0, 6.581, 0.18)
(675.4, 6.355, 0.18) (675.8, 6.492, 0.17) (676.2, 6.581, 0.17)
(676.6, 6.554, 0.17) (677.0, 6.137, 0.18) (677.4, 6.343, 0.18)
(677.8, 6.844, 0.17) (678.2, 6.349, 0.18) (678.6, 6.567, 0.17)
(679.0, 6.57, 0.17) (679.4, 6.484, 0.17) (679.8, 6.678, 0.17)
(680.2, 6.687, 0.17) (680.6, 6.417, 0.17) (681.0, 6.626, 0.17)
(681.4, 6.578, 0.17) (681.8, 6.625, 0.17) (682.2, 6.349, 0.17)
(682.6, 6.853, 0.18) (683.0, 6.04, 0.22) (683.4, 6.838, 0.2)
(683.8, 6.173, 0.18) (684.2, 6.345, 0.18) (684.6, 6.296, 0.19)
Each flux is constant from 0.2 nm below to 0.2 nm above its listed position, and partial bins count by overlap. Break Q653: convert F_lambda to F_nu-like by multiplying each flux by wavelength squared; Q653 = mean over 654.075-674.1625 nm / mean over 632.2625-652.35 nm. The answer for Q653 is 1.06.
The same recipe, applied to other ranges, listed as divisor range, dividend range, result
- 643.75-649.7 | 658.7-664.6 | 1.08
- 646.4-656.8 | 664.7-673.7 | 1.07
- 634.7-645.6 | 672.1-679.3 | 1.08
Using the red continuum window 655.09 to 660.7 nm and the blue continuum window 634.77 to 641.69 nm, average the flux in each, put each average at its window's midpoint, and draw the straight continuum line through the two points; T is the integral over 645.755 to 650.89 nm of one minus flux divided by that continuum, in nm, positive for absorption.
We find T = 0.13 nm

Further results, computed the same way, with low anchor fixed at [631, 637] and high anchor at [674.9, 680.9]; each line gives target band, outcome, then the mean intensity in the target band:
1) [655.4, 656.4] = 0.10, 5.99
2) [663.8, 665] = -0.01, 6.65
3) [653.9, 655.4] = 0.03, 6.51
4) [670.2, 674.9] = -0.06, 6.63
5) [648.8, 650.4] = 0.06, 6.45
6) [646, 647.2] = 0.07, 6.34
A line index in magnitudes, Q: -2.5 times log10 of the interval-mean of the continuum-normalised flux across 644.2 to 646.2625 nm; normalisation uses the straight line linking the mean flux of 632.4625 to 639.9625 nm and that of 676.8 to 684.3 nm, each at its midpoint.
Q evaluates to 0.01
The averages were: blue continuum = 6.82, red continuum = 6.5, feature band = 6.68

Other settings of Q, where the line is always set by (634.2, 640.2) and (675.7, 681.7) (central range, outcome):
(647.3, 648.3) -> 0.03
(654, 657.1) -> 0.05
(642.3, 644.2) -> 0.02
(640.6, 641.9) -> 0.02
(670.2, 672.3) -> -0.01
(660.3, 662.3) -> -0.02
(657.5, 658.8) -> -0.03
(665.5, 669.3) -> -0.01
